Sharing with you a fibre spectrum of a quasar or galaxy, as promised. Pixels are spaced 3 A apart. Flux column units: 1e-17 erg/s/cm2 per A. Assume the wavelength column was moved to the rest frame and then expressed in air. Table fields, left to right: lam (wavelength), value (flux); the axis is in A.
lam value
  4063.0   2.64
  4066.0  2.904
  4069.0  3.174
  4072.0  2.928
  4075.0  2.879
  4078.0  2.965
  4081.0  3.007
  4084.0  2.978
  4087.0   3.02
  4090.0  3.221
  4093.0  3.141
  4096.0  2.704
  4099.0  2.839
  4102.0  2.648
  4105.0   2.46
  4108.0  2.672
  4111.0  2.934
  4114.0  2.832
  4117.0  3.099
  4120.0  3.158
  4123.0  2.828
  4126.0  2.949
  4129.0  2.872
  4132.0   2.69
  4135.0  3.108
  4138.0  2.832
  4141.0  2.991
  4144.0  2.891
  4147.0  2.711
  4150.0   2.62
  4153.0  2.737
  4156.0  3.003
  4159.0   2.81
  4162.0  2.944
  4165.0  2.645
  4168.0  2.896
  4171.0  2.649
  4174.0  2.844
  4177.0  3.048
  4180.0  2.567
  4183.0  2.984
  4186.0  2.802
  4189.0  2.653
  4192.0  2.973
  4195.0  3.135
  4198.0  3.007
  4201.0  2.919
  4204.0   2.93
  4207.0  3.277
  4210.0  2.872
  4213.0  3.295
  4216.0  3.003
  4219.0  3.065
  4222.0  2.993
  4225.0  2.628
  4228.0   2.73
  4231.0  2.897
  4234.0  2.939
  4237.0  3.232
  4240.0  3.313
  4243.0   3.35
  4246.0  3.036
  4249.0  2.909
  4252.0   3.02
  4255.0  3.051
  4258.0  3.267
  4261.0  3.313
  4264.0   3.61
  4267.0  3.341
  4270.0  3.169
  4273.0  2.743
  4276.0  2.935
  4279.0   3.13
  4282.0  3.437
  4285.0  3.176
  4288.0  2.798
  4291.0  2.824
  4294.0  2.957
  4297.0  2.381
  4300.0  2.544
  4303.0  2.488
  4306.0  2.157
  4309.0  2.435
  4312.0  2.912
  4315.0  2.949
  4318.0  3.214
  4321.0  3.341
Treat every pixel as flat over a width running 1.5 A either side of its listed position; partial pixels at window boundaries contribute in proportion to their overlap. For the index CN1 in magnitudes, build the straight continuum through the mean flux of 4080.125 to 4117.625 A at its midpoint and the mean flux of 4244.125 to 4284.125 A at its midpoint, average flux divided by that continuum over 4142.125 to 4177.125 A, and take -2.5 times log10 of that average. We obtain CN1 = 0.06 mag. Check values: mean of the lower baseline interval 2.88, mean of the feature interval 2.81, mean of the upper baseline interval 3.15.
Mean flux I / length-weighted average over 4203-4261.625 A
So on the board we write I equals 3.05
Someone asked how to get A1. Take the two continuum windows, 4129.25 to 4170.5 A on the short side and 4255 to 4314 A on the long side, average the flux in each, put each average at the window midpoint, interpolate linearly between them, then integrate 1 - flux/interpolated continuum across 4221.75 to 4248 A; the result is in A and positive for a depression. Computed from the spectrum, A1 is -1.06 A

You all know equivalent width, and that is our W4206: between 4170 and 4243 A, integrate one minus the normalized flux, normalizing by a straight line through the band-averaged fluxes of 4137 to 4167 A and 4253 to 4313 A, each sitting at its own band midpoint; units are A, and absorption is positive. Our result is -2.3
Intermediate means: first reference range 2.82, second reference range 2.93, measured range 2.96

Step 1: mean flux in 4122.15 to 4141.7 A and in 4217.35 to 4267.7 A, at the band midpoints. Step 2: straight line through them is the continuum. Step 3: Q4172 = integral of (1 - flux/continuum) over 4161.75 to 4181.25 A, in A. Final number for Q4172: 1.1 A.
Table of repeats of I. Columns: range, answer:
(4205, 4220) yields 3.1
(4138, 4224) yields 2.9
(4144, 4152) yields 2.71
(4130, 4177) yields 2.83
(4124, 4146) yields 2.9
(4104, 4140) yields 2.88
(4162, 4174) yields 2.77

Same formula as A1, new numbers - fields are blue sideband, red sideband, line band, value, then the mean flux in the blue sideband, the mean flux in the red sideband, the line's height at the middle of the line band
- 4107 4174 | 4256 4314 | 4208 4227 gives -0.5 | 2.86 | 2.93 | 2.9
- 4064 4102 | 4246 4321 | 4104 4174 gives 2.8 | 2.96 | 2.96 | 2.96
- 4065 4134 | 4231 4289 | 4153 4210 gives 2.6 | 2.91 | 3.14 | 3.03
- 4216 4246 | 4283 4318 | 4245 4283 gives -3.6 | 3.02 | 2.73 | 2.88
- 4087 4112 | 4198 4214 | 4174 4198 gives 1.0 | 2.84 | 3.05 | 3.01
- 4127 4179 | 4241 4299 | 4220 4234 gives 0.7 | 2.84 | 3.07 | 2.99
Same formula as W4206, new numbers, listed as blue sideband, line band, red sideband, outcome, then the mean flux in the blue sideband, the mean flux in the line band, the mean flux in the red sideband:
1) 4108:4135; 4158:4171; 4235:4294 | 0.78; 2.92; 2.8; 3.13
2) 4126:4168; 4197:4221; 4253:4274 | -0.02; 2.84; 3.05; 3.22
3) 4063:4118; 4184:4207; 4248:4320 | -0.10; 2.9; 2.94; 2.95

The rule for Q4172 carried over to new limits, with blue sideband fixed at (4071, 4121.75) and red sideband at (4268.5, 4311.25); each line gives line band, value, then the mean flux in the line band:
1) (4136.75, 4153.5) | 0.5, 2.8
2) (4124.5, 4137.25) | 0.0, 2.9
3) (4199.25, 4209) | -0.6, 3.03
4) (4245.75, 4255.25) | -0.6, 2.99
